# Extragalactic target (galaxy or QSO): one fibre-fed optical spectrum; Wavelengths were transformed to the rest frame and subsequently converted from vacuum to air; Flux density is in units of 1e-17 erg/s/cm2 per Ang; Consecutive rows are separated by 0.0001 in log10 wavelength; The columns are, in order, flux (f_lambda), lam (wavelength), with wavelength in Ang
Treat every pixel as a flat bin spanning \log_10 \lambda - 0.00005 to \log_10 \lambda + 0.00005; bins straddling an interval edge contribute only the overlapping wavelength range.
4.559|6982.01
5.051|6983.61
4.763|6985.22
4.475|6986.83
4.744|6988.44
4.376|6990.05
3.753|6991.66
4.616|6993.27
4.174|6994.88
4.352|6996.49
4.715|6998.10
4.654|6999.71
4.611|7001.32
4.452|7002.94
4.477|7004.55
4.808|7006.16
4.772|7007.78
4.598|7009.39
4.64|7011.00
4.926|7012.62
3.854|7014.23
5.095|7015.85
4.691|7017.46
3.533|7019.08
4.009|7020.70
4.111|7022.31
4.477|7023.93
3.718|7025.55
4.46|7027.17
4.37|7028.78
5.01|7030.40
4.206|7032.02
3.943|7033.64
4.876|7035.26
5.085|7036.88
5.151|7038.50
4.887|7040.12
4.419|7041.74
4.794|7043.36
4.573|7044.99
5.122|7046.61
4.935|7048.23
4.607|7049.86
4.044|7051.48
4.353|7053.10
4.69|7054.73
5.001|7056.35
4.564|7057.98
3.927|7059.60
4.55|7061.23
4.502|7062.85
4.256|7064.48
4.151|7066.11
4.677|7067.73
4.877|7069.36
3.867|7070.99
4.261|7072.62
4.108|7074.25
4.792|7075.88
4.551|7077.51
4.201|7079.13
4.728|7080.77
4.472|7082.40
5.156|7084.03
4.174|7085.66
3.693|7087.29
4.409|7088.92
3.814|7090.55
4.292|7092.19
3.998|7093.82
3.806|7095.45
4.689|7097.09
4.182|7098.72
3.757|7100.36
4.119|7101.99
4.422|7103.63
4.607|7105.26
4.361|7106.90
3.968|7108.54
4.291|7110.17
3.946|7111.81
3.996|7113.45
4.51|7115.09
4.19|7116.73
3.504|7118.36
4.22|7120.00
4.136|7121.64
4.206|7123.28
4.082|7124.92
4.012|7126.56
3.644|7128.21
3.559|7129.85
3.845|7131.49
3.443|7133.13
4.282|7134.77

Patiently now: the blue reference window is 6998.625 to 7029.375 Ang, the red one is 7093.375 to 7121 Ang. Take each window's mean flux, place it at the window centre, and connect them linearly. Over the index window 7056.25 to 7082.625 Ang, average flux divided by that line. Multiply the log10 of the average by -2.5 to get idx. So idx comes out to -0.04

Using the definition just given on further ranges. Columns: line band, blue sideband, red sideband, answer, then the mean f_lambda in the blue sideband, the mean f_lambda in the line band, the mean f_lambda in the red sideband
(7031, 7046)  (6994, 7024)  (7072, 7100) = -0.06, 4.47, 4.67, 4.3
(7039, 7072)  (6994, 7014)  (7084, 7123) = -0.04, 4.58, 4.54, 4.16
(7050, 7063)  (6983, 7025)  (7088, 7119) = -0.04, 4.48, 4.46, 4.15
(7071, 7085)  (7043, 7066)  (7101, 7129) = -0.03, 4.55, 4.49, 4.13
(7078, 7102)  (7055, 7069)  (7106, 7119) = 0.01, 4.48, 4.24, 4.11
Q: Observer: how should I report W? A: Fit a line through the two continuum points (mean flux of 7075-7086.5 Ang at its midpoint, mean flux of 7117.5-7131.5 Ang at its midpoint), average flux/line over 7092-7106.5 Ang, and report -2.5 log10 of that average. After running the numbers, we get 0.02 mag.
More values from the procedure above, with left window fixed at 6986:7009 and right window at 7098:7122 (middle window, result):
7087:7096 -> 0.05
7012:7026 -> 0.04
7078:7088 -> -0.05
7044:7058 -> -0.08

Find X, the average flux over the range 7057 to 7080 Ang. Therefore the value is 4.38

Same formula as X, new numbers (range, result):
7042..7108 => 4.4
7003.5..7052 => 4.54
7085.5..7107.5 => 4.16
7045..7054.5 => 4.61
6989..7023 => 4.44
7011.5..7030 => 4.32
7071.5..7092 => 4.35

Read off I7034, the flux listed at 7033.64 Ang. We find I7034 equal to 3.943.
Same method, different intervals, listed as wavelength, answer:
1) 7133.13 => 3.443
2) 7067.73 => 4.677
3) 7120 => 4.22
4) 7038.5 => 5.151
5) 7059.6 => 3.927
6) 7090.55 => 3.814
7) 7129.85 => 3.559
